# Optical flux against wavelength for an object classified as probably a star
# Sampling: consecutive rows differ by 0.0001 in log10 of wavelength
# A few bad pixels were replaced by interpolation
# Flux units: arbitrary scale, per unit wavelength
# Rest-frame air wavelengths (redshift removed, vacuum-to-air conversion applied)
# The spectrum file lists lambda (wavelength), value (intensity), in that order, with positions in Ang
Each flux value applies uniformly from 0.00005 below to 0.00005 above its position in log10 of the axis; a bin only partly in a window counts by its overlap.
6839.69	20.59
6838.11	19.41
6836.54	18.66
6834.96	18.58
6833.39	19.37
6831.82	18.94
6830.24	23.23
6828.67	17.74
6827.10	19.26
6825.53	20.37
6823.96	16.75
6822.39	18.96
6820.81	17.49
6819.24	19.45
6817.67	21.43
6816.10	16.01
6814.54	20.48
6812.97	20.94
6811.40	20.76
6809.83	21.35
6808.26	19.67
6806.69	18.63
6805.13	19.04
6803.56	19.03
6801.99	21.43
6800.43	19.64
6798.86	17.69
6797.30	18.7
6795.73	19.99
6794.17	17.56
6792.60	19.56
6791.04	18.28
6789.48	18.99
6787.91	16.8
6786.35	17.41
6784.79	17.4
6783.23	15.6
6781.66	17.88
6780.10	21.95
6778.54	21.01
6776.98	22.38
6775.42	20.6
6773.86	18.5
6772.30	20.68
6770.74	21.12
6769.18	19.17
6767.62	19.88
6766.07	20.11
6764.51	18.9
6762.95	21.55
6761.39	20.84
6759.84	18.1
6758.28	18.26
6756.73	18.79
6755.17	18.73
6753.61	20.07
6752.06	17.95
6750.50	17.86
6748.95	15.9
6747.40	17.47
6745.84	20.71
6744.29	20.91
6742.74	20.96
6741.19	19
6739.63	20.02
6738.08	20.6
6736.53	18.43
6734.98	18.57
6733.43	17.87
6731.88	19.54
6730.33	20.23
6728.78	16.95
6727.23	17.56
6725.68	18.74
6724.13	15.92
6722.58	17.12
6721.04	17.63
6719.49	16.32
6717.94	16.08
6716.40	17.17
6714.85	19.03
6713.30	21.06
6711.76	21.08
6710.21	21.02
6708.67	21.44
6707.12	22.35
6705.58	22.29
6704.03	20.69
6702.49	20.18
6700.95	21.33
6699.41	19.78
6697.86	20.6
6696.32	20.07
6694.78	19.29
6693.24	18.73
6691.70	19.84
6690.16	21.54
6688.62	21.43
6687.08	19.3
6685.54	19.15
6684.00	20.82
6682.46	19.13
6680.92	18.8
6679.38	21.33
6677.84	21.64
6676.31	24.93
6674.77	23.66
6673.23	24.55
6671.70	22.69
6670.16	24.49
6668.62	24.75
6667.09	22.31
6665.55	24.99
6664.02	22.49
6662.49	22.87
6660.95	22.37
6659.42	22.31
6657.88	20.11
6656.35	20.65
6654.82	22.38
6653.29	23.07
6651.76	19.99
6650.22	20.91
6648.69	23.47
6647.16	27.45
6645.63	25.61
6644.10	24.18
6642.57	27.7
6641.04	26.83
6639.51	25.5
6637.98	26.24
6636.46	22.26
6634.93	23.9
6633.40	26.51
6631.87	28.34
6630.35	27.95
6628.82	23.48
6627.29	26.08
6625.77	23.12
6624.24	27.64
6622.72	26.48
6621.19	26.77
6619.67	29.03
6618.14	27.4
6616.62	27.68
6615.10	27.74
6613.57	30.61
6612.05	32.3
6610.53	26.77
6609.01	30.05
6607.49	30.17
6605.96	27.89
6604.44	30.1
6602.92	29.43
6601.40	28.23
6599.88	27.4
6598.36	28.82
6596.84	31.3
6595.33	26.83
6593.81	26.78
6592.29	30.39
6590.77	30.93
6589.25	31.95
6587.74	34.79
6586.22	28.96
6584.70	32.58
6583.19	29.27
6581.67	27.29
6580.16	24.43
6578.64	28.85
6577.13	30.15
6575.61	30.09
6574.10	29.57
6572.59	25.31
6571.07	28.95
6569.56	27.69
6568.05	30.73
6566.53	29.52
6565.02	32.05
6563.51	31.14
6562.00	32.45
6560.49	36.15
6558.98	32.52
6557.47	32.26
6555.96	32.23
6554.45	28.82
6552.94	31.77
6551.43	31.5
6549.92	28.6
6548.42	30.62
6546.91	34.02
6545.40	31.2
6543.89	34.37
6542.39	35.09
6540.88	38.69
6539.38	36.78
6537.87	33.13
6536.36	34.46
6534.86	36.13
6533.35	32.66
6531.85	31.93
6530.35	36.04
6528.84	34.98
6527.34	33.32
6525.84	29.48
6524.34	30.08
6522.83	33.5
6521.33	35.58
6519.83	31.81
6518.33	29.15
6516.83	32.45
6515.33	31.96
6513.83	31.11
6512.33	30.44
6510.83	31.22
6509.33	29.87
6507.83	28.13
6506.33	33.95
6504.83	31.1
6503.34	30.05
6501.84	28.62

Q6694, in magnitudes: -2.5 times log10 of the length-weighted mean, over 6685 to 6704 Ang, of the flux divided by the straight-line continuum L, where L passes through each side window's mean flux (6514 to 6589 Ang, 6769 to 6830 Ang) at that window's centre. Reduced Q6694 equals 0.21 mag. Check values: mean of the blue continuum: 31.7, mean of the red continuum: 19.3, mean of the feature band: 20.1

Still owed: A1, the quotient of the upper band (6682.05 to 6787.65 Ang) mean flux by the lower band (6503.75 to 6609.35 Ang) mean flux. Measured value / 0.62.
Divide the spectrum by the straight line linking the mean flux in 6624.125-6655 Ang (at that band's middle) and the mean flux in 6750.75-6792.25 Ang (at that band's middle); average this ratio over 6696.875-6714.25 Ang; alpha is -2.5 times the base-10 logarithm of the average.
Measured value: 0.05 mag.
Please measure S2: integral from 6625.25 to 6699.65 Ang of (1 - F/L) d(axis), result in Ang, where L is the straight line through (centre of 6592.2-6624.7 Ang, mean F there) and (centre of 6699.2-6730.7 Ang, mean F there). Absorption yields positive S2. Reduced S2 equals 3.1 Ang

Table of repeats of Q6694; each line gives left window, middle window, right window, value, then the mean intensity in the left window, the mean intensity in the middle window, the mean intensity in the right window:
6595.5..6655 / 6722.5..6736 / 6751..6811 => 0.20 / 26.7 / 18.1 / 19.3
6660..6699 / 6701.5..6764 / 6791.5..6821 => 0.09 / 21.7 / 19.1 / 19.4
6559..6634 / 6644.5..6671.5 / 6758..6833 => 0.14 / 29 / 23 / 19.4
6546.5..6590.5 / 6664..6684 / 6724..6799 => 0.07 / 30.5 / 22.7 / 19.1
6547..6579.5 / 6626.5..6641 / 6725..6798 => 0.04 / 30.6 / 25.6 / 19.1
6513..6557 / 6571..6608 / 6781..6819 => 0.03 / 32.8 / 29.2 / 18.9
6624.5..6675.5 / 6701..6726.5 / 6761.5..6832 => 0.14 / 24.1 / 19.3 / 19.4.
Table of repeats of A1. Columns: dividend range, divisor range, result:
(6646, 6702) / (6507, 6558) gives 0.67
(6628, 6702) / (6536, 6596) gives 0.73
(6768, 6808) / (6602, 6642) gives 0.70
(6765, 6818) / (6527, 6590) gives 0.61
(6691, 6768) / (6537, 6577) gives 0.61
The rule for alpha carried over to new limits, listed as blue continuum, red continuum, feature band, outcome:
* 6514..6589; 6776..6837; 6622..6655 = 0.10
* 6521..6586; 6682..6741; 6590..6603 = -0.02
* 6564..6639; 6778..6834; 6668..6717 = 0.15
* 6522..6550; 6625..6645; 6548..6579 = 0.03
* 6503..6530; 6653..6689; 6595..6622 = -0.11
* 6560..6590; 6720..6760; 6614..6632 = 0.00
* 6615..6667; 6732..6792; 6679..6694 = 0.14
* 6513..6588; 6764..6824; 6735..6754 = 0.14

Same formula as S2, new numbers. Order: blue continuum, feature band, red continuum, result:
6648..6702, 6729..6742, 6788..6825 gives 0.8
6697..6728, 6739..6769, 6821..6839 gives 0.1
